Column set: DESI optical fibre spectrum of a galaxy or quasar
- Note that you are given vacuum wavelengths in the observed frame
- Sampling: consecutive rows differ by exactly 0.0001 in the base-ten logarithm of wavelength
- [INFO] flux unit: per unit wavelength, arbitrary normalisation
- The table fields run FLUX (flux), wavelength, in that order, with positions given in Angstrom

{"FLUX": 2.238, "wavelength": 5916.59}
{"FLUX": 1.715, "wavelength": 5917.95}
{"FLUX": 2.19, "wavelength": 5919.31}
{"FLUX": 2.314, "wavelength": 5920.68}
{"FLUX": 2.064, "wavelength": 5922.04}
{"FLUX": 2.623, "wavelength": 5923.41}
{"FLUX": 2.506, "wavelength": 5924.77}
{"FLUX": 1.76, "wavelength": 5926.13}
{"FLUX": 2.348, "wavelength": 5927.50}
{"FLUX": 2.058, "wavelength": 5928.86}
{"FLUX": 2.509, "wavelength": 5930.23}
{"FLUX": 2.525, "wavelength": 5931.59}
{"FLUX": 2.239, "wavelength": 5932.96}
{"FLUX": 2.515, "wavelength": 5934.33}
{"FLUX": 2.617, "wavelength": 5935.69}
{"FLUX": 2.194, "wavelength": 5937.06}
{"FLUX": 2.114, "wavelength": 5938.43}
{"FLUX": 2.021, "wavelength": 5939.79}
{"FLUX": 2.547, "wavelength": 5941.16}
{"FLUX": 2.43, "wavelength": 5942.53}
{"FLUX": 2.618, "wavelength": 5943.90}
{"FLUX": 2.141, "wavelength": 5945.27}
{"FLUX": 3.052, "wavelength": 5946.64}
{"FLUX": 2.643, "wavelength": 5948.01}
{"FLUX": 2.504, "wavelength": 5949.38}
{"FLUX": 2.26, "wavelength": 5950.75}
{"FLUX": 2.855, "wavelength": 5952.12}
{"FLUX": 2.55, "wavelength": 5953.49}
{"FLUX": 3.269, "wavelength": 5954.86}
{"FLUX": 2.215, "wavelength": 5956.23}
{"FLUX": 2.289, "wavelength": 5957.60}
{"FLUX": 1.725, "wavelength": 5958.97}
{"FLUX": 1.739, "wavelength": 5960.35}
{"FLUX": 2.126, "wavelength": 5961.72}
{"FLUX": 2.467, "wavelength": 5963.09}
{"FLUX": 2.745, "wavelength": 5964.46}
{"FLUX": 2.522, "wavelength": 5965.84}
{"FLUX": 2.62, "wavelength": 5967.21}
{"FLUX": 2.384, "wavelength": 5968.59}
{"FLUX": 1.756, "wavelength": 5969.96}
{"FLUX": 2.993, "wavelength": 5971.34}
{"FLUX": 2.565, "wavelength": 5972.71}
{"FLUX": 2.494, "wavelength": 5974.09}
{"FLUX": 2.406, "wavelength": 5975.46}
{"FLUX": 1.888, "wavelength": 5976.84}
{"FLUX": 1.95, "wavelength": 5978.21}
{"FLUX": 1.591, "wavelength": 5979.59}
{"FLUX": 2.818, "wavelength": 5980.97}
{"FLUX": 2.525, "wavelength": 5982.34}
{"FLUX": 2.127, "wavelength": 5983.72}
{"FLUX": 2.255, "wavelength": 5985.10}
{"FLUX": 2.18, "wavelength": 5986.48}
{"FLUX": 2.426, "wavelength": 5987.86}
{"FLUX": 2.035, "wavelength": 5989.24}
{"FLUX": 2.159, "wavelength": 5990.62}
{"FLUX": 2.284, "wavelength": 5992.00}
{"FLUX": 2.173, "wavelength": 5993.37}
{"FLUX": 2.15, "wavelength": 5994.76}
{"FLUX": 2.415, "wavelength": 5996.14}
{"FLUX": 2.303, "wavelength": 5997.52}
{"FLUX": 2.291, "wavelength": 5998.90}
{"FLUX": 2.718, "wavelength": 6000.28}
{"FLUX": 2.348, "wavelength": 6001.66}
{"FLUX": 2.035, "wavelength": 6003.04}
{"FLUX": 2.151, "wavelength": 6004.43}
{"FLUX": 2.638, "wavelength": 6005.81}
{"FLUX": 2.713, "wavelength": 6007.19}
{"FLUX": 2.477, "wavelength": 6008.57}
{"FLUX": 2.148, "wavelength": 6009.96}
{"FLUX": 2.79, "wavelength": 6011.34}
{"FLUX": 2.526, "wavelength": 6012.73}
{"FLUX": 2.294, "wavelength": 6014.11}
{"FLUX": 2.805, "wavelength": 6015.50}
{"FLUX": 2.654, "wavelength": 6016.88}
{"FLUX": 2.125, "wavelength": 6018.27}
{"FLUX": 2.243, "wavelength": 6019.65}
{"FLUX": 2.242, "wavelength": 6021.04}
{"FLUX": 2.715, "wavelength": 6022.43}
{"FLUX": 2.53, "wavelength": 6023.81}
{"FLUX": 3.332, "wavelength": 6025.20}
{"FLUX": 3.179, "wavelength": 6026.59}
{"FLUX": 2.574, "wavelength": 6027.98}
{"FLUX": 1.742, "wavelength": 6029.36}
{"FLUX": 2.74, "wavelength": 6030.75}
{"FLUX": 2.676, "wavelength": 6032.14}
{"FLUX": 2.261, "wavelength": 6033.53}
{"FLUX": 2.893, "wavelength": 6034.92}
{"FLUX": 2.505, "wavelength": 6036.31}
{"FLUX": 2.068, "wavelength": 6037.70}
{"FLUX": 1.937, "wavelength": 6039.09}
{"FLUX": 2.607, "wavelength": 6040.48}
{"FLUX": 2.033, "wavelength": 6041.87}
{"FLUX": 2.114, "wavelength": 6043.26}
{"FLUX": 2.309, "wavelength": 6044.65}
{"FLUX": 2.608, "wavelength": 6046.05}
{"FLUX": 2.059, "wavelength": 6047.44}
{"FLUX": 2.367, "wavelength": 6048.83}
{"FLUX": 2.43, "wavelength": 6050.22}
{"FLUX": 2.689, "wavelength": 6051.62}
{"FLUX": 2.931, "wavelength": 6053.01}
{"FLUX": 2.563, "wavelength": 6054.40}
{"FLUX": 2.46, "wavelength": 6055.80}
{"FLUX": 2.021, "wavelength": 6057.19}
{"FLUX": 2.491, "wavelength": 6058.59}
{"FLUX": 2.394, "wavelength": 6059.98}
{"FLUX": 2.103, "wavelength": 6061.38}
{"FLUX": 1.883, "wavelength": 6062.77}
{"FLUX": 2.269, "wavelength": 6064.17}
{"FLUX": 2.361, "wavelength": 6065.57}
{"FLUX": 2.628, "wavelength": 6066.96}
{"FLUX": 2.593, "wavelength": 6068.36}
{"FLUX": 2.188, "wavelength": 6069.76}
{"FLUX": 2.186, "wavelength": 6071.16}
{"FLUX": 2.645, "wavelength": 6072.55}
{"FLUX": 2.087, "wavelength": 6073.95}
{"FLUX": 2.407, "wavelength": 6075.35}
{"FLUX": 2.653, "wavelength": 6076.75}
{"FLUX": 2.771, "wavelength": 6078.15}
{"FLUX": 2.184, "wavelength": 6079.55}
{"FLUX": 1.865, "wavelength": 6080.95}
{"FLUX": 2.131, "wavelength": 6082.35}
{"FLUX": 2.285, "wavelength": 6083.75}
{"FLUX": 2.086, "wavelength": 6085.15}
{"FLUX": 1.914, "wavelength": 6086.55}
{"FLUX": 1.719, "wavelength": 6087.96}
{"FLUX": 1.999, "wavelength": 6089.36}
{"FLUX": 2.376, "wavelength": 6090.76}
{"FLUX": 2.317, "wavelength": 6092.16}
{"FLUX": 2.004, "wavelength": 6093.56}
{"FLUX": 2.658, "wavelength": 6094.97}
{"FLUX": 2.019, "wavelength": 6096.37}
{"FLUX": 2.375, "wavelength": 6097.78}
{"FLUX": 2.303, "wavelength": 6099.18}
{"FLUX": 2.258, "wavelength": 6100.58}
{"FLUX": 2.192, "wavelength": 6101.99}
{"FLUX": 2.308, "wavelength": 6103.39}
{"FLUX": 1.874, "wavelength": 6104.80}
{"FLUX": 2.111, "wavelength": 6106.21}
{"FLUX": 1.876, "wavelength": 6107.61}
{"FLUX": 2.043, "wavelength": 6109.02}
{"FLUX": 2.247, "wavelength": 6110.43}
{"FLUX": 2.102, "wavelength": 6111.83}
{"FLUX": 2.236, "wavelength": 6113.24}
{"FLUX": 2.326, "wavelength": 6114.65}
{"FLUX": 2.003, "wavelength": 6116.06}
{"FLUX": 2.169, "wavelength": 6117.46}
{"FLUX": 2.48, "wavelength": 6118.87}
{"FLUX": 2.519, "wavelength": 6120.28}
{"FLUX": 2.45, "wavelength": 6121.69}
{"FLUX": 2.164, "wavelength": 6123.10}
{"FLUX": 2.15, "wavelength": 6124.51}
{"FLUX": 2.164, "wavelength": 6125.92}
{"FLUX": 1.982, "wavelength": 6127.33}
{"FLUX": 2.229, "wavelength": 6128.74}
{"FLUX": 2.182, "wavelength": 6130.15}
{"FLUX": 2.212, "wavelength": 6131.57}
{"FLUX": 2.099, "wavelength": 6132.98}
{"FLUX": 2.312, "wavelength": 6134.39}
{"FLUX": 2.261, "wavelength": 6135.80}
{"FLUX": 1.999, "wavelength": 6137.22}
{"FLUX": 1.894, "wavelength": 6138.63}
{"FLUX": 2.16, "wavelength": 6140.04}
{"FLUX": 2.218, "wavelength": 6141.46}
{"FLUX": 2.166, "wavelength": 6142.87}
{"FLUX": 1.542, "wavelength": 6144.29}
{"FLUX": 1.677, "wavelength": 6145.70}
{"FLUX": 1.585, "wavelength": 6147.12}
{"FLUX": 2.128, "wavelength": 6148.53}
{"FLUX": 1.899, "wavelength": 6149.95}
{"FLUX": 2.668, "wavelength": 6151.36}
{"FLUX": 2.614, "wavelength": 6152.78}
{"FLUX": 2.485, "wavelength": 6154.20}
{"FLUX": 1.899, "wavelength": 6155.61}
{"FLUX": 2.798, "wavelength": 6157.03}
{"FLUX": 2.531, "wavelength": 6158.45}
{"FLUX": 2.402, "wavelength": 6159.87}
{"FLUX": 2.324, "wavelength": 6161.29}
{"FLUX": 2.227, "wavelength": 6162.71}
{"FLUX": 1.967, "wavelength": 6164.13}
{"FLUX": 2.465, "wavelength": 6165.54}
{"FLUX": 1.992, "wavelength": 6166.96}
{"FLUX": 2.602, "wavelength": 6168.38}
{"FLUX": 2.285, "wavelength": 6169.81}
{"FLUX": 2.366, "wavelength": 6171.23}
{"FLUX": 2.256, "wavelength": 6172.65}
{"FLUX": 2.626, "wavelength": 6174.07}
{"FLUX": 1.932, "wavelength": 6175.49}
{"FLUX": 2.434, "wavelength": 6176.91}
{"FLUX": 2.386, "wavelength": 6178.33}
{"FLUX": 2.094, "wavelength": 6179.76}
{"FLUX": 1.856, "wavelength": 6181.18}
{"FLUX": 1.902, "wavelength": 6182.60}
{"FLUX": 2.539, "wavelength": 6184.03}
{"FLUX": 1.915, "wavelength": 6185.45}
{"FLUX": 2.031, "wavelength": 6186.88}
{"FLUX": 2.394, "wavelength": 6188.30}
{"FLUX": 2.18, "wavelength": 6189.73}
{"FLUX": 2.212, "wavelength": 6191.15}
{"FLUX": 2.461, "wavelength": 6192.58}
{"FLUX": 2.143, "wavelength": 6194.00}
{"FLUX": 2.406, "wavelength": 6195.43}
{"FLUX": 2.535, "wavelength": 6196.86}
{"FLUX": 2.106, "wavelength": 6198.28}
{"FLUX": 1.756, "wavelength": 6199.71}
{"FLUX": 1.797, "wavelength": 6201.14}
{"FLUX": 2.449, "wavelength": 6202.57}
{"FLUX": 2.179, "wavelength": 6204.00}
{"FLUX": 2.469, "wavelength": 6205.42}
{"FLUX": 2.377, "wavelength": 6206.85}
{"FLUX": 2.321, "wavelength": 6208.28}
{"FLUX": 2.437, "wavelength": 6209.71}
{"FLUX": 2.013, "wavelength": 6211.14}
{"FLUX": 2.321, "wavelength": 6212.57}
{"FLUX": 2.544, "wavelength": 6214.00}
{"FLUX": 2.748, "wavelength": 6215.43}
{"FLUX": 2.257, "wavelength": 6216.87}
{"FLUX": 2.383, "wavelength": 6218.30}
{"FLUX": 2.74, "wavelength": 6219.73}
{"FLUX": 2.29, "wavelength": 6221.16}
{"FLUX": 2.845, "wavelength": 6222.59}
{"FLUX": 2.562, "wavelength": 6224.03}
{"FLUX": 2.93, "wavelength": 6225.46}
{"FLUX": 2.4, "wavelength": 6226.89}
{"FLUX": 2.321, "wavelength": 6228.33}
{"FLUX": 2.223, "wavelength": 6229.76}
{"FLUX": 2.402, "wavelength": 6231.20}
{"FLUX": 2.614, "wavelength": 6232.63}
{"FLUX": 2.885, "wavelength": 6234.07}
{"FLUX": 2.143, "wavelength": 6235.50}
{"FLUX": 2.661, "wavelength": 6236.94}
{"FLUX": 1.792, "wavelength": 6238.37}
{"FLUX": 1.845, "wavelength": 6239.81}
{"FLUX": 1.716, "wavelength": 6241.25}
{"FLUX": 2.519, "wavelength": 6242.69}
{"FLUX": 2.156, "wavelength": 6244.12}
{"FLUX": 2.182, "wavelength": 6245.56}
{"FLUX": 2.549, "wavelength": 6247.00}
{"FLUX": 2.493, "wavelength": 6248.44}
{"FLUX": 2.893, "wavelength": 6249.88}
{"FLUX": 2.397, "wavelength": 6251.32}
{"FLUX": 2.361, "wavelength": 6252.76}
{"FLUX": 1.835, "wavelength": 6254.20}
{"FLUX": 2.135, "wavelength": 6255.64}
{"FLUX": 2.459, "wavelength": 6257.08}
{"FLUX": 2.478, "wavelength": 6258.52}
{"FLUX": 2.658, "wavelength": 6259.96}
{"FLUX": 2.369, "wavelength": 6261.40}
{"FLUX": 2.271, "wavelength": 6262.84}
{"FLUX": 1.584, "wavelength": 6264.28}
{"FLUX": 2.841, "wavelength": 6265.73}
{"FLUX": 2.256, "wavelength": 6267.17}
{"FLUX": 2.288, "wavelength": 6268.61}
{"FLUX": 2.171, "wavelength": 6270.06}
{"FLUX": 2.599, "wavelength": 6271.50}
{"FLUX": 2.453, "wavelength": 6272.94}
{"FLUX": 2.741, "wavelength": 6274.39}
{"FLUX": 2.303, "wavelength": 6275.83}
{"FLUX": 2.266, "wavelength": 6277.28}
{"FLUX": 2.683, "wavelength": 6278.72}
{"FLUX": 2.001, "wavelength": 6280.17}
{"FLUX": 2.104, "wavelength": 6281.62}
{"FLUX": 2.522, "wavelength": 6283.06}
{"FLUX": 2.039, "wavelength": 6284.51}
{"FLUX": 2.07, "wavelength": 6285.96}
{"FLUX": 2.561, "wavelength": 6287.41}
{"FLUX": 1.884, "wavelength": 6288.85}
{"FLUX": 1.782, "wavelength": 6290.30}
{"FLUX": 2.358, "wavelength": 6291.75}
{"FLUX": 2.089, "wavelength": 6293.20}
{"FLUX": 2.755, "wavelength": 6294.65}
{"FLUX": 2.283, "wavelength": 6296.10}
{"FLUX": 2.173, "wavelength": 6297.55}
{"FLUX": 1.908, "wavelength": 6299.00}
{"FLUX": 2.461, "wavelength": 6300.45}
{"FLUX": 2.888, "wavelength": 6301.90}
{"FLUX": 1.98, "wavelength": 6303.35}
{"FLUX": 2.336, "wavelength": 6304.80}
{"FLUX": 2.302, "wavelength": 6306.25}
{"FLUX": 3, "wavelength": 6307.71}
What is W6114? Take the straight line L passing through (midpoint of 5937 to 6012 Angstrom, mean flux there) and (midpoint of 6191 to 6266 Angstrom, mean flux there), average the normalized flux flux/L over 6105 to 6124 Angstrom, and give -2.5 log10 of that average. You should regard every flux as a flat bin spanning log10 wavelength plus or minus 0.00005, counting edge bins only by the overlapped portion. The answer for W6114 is 0.07 mag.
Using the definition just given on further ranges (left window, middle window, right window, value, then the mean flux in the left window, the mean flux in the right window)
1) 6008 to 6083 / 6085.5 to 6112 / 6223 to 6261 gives 0.13 mag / 2.42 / 2.37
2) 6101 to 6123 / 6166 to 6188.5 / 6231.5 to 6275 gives 0.02 mag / 2.2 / 2.34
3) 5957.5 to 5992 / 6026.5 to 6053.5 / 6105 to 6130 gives -0.09 mag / 2.27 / 2.19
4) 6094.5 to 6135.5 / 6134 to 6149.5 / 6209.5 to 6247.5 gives 0.13 mag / 2.21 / 2.39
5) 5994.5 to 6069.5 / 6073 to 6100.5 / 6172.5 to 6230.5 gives 0.08 mag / 2.43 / 2.31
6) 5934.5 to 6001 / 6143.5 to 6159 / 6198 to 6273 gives 0.09 mag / 2.36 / 2.35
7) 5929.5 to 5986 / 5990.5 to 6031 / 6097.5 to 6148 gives -0.07 mag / 2.38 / 2.13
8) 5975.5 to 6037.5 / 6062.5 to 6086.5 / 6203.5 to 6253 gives 0.04 mag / 2.4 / 2.4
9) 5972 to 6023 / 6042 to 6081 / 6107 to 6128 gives -0.05 mag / 2.34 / 2.2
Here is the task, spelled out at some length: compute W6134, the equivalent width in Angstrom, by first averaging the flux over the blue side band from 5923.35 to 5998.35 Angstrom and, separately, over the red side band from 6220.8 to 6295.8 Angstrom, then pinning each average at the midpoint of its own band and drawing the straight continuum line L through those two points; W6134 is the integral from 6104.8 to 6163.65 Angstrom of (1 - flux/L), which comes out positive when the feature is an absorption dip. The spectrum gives 4.1 Angstrom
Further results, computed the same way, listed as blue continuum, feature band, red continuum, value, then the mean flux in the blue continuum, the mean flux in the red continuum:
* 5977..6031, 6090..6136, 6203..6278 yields 3.32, 2.39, 2.38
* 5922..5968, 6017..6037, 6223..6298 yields -1.48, 2.4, 2.33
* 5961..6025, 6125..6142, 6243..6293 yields 1.46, 2.37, 2.32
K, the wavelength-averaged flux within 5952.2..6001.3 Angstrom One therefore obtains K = 2.33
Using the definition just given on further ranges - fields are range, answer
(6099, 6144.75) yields 2.16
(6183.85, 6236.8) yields 2.36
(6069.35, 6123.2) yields 2.22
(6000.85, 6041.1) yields 2.48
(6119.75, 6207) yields 2.21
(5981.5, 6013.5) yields 2.34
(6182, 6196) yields 2.22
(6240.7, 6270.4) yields 2.32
